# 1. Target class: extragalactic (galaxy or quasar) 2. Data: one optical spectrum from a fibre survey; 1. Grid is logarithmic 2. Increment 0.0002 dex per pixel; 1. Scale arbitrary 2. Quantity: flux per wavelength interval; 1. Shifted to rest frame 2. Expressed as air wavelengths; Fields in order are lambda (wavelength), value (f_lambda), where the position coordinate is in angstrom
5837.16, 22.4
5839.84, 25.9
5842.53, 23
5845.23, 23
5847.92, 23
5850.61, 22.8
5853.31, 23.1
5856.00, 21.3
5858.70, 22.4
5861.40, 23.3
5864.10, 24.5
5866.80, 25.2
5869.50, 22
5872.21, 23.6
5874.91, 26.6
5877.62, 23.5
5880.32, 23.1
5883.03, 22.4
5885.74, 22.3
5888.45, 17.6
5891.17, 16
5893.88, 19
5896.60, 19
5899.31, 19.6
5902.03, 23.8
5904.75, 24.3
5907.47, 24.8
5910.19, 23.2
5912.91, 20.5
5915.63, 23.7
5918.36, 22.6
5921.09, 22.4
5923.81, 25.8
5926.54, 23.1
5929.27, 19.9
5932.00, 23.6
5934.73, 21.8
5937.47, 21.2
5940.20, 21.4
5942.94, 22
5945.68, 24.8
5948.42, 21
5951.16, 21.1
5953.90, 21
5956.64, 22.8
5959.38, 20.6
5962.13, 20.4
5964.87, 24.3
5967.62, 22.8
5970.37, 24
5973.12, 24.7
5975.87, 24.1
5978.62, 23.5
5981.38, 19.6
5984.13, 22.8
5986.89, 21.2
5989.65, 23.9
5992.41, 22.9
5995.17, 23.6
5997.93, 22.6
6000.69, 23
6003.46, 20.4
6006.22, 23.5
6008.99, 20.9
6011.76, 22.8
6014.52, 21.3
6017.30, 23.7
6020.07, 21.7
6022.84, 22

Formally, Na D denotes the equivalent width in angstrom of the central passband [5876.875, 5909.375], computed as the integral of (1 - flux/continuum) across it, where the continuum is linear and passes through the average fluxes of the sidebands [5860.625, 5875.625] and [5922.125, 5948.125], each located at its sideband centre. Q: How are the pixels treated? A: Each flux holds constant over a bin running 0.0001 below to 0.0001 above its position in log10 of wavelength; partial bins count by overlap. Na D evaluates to 3.13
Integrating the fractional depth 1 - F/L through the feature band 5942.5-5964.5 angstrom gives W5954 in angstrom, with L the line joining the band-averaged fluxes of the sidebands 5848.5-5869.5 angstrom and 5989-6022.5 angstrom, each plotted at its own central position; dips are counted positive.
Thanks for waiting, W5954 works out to 0.9 angstrom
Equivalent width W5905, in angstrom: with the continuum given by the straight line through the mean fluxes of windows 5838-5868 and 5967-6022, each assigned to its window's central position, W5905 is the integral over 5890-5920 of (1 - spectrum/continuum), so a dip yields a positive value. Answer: 2.0 angstrom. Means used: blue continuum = 23.4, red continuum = 22.6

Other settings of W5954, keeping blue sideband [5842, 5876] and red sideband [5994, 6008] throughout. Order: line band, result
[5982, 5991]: 0.1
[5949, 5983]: 0.6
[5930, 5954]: 0.9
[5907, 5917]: 0.1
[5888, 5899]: 2.4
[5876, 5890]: 0.9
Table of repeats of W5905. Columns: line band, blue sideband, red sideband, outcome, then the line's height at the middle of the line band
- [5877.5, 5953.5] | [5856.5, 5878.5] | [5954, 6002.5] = 4.7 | 23.3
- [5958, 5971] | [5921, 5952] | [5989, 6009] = 0.1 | 22.5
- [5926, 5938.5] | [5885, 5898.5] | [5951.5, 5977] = -0.6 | 20.9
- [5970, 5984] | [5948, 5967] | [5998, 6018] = -0.8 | 21.9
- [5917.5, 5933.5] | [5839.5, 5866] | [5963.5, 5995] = 0.2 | 23.1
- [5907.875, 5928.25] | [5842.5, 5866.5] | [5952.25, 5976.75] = -0.2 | 22.8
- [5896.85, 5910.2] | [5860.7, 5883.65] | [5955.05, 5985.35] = 0.4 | 23.5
